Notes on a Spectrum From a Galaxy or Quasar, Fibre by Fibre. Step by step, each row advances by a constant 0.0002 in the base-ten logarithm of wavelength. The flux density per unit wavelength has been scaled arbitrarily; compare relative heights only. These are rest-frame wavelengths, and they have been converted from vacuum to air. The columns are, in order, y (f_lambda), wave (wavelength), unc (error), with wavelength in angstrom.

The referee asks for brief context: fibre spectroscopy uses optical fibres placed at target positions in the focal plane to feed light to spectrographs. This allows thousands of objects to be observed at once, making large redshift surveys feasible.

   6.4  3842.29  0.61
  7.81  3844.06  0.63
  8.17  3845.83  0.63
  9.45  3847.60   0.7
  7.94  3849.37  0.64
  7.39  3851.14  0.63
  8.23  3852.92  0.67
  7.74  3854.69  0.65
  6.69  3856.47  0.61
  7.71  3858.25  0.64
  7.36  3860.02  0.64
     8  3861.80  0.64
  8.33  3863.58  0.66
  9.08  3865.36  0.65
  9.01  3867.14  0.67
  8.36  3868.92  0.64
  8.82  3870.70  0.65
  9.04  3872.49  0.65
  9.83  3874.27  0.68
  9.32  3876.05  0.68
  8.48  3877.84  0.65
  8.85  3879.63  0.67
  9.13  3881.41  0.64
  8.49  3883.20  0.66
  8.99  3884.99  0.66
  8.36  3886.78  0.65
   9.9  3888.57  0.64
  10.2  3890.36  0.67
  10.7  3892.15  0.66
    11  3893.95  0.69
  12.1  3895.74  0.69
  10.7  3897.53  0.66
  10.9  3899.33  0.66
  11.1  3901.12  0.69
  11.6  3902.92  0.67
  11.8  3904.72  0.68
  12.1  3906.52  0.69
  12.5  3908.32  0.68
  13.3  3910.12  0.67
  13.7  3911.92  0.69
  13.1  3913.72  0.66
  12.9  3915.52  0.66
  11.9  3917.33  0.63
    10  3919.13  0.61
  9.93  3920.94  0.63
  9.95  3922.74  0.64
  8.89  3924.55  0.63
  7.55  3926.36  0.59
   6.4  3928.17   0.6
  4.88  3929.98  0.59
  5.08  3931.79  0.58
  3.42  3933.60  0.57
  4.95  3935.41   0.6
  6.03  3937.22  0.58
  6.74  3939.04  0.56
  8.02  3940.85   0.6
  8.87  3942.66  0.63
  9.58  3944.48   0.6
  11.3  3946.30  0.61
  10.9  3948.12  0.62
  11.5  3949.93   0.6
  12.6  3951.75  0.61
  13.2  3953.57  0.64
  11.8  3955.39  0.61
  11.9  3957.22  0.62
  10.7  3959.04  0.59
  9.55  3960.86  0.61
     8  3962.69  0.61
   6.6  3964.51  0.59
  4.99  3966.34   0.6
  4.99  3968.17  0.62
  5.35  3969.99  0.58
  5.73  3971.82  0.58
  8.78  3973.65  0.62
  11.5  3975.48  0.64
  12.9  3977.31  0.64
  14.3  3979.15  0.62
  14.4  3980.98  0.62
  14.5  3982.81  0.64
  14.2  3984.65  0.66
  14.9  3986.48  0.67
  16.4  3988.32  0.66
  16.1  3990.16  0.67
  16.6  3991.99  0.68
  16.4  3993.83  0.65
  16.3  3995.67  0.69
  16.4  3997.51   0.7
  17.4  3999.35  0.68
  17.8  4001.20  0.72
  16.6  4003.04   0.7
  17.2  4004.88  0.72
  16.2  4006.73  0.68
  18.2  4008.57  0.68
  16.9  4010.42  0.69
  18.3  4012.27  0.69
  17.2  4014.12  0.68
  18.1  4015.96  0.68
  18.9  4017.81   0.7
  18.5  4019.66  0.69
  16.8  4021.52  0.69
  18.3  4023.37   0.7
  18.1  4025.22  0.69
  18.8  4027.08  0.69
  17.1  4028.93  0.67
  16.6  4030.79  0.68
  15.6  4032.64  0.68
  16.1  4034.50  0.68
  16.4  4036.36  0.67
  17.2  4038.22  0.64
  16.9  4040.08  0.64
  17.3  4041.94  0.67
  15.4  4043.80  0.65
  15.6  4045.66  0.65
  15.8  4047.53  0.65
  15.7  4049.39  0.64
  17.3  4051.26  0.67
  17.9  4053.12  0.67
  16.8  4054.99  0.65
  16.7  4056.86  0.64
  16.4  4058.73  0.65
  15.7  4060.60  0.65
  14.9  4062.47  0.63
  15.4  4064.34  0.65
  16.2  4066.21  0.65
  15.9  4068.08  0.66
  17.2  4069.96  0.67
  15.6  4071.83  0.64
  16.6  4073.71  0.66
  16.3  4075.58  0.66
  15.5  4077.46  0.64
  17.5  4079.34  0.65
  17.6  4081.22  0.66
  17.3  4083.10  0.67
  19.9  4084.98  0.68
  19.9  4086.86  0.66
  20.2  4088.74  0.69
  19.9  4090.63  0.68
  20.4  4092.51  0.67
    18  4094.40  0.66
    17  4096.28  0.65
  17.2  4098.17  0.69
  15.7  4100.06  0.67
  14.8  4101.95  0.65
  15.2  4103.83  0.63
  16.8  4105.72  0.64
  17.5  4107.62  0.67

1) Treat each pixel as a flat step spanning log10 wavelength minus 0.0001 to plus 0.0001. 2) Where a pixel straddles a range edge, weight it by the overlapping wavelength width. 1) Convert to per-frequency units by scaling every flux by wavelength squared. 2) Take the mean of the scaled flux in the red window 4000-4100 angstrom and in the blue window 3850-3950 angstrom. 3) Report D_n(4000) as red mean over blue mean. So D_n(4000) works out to 2.0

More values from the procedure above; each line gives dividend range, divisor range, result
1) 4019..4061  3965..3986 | 1.70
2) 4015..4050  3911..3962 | 1.89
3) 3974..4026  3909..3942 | 1.95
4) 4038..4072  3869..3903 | 1.81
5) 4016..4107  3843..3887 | 2.23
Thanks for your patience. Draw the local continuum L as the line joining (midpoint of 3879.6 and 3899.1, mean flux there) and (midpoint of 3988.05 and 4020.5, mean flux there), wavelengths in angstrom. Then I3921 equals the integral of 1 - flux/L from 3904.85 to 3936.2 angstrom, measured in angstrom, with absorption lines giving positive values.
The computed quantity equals 5.9 angstrom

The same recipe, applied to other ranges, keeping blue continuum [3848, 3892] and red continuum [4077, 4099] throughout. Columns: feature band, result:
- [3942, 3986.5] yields 8.3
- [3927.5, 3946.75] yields 8.1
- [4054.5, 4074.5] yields 1.5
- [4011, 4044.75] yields -3.5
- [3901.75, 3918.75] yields -3.3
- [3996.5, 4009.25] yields -2.2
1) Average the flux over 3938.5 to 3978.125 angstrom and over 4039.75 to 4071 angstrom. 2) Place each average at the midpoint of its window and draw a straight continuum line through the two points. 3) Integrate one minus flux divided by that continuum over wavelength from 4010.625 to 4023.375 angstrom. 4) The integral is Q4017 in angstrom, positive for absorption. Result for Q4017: -4.1 angstrom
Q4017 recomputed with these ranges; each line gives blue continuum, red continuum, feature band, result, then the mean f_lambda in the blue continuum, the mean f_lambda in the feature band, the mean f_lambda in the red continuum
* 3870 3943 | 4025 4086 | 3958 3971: 5.3 angstrom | 9.5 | 7.21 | 16.6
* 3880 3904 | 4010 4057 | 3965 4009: 4.2 angstrom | 10.2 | 13.6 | 17.1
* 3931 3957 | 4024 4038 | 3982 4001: -3.8 angstrom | 8.96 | 16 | 17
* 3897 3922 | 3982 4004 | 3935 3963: 8.2 angstrom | 11.8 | 9.85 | 16.1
